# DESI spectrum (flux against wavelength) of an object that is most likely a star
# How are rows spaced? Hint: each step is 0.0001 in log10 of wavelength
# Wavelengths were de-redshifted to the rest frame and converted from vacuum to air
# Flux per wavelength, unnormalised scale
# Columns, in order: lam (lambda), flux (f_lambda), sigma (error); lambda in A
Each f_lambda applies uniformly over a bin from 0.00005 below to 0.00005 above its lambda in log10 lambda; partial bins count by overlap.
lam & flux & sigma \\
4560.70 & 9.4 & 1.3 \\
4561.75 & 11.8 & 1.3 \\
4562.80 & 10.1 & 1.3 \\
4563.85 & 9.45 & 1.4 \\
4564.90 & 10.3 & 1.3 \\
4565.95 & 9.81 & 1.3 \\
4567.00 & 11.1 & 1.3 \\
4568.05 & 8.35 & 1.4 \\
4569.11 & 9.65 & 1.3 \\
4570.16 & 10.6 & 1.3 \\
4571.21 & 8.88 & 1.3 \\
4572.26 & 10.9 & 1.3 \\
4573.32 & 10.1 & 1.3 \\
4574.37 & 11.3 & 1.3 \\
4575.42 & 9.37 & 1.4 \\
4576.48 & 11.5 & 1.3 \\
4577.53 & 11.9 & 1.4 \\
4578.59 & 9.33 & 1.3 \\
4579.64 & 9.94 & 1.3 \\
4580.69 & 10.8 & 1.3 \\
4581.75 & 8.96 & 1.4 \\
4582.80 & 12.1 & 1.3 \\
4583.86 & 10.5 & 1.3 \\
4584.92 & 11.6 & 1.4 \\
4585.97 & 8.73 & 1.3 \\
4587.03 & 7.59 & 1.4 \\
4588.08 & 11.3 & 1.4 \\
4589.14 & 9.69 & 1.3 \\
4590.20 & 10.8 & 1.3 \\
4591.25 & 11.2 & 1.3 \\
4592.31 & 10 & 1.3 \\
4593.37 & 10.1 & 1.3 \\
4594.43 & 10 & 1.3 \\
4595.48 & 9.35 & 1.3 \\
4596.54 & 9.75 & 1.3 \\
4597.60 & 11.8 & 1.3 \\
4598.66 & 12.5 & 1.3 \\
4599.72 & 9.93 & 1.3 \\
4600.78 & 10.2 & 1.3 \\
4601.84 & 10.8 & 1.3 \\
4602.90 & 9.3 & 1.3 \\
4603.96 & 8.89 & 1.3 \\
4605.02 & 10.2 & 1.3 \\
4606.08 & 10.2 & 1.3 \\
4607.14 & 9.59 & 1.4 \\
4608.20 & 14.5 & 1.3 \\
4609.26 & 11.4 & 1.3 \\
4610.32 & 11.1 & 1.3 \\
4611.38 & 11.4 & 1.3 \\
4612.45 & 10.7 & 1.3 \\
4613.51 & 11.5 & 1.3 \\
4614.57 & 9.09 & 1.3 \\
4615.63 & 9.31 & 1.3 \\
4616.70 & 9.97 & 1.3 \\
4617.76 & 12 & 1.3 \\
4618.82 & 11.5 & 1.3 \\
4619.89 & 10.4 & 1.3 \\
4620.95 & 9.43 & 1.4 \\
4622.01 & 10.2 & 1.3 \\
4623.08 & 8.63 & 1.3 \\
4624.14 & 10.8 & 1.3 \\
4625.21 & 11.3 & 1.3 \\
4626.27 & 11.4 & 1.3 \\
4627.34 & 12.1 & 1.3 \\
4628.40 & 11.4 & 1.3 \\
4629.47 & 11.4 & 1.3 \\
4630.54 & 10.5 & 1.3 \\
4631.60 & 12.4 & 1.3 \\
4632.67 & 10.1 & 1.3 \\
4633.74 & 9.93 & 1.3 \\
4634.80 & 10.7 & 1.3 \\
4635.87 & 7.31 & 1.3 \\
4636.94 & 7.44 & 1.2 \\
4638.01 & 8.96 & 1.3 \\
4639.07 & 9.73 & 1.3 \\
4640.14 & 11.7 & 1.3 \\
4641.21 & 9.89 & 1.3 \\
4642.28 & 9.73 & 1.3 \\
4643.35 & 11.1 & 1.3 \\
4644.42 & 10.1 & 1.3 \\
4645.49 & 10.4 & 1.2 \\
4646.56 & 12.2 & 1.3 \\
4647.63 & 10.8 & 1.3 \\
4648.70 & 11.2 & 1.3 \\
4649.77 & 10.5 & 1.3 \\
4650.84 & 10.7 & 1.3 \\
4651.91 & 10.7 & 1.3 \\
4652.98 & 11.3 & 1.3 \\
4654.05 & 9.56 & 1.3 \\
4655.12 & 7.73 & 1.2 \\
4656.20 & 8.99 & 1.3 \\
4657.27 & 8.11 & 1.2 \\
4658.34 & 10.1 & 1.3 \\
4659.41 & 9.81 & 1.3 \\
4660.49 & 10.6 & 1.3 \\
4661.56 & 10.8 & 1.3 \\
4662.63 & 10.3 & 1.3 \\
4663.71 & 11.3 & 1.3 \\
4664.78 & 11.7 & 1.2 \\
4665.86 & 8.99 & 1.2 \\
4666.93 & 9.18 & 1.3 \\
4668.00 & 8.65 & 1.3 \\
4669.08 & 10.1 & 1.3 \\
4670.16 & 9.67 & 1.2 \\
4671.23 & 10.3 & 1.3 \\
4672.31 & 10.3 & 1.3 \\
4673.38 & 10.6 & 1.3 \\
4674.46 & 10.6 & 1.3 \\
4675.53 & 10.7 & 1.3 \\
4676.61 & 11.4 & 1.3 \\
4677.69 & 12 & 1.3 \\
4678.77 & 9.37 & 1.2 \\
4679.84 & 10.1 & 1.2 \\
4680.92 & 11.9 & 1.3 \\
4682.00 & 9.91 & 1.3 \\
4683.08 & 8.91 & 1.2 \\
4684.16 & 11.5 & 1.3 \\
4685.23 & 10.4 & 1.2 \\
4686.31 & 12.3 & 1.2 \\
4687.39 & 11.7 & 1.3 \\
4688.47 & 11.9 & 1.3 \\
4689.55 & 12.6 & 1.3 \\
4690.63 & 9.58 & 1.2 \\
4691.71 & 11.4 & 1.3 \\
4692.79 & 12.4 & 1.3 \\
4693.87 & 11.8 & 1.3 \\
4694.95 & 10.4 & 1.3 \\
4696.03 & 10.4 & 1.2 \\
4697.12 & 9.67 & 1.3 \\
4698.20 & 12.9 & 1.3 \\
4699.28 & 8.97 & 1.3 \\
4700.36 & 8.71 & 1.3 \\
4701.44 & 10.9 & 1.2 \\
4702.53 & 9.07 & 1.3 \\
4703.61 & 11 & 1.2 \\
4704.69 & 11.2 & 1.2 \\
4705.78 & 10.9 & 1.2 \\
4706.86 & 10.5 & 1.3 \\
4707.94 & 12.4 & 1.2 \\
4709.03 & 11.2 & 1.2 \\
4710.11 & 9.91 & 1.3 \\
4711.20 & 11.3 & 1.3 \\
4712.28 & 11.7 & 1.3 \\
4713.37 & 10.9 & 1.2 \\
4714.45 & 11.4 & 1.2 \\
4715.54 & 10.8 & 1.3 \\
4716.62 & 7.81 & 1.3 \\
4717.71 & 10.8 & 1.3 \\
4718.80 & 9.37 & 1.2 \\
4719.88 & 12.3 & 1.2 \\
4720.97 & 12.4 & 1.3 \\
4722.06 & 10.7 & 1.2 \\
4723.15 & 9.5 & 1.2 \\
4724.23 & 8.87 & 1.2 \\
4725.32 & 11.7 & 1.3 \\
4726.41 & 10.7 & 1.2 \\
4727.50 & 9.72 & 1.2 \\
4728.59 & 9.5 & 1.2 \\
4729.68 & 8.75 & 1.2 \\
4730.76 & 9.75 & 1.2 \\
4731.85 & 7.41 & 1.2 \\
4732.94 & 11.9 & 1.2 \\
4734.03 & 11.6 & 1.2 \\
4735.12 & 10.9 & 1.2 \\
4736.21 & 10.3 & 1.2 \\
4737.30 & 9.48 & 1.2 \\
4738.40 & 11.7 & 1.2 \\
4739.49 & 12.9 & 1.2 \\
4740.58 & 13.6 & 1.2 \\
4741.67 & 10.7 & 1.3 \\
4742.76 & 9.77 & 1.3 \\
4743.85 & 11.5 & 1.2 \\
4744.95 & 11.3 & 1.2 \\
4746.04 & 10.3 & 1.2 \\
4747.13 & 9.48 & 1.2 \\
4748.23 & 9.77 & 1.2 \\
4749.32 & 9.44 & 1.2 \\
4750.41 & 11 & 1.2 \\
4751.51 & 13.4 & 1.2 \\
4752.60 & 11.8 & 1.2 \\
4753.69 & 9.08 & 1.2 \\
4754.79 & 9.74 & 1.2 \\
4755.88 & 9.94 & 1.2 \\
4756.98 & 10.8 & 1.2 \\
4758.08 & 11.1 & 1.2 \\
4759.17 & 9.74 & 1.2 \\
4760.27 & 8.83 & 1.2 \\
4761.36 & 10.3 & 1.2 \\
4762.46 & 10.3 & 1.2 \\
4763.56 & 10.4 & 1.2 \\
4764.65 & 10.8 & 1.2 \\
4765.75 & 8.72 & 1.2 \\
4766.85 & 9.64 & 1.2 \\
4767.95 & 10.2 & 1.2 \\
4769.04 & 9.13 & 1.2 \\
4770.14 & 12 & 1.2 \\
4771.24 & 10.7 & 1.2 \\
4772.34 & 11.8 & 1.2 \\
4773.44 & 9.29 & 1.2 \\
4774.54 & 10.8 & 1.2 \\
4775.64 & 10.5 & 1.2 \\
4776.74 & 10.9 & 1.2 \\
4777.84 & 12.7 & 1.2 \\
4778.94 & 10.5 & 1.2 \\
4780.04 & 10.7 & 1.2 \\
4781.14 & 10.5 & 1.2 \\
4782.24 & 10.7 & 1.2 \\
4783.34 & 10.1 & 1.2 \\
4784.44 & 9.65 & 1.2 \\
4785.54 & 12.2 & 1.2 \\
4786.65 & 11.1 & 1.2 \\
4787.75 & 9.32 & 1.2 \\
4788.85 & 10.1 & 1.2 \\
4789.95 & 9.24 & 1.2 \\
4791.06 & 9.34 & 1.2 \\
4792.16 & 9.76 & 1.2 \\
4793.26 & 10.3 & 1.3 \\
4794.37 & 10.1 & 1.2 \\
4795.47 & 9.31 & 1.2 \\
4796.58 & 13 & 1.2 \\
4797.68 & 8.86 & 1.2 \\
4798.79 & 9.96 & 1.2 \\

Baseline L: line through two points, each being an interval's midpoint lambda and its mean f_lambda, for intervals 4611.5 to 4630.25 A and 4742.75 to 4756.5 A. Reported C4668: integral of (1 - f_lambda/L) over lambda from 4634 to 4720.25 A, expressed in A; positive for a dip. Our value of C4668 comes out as 1.3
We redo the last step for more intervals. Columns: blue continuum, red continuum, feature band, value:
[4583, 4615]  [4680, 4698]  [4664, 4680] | 1.0 A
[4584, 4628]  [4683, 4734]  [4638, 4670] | 1.2 A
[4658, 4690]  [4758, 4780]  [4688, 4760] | -1.2 A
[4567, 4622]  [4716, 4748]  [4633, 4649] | 0.6 A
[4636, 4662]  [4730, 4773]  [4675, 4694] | -1.6 A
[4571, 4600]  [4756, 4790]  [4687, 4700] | -0.9 A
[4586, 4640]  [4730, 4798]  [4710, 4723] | -0.4 A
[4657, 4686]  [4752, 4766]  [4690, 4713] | -1.2 A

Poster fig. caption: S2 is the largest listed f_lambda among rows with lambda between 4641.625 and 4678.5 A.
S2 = 12.2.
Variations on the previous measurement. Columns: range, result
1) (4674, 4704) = 12.9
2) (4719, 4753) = 13.6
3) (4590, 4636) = 14.5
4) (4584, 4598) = 11.8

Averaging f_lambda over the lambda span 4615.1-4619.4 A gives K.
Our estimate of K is 10.7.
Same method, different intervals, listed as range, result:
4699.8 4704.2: 9.94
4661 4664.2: 10.8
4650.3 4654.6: 10.6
